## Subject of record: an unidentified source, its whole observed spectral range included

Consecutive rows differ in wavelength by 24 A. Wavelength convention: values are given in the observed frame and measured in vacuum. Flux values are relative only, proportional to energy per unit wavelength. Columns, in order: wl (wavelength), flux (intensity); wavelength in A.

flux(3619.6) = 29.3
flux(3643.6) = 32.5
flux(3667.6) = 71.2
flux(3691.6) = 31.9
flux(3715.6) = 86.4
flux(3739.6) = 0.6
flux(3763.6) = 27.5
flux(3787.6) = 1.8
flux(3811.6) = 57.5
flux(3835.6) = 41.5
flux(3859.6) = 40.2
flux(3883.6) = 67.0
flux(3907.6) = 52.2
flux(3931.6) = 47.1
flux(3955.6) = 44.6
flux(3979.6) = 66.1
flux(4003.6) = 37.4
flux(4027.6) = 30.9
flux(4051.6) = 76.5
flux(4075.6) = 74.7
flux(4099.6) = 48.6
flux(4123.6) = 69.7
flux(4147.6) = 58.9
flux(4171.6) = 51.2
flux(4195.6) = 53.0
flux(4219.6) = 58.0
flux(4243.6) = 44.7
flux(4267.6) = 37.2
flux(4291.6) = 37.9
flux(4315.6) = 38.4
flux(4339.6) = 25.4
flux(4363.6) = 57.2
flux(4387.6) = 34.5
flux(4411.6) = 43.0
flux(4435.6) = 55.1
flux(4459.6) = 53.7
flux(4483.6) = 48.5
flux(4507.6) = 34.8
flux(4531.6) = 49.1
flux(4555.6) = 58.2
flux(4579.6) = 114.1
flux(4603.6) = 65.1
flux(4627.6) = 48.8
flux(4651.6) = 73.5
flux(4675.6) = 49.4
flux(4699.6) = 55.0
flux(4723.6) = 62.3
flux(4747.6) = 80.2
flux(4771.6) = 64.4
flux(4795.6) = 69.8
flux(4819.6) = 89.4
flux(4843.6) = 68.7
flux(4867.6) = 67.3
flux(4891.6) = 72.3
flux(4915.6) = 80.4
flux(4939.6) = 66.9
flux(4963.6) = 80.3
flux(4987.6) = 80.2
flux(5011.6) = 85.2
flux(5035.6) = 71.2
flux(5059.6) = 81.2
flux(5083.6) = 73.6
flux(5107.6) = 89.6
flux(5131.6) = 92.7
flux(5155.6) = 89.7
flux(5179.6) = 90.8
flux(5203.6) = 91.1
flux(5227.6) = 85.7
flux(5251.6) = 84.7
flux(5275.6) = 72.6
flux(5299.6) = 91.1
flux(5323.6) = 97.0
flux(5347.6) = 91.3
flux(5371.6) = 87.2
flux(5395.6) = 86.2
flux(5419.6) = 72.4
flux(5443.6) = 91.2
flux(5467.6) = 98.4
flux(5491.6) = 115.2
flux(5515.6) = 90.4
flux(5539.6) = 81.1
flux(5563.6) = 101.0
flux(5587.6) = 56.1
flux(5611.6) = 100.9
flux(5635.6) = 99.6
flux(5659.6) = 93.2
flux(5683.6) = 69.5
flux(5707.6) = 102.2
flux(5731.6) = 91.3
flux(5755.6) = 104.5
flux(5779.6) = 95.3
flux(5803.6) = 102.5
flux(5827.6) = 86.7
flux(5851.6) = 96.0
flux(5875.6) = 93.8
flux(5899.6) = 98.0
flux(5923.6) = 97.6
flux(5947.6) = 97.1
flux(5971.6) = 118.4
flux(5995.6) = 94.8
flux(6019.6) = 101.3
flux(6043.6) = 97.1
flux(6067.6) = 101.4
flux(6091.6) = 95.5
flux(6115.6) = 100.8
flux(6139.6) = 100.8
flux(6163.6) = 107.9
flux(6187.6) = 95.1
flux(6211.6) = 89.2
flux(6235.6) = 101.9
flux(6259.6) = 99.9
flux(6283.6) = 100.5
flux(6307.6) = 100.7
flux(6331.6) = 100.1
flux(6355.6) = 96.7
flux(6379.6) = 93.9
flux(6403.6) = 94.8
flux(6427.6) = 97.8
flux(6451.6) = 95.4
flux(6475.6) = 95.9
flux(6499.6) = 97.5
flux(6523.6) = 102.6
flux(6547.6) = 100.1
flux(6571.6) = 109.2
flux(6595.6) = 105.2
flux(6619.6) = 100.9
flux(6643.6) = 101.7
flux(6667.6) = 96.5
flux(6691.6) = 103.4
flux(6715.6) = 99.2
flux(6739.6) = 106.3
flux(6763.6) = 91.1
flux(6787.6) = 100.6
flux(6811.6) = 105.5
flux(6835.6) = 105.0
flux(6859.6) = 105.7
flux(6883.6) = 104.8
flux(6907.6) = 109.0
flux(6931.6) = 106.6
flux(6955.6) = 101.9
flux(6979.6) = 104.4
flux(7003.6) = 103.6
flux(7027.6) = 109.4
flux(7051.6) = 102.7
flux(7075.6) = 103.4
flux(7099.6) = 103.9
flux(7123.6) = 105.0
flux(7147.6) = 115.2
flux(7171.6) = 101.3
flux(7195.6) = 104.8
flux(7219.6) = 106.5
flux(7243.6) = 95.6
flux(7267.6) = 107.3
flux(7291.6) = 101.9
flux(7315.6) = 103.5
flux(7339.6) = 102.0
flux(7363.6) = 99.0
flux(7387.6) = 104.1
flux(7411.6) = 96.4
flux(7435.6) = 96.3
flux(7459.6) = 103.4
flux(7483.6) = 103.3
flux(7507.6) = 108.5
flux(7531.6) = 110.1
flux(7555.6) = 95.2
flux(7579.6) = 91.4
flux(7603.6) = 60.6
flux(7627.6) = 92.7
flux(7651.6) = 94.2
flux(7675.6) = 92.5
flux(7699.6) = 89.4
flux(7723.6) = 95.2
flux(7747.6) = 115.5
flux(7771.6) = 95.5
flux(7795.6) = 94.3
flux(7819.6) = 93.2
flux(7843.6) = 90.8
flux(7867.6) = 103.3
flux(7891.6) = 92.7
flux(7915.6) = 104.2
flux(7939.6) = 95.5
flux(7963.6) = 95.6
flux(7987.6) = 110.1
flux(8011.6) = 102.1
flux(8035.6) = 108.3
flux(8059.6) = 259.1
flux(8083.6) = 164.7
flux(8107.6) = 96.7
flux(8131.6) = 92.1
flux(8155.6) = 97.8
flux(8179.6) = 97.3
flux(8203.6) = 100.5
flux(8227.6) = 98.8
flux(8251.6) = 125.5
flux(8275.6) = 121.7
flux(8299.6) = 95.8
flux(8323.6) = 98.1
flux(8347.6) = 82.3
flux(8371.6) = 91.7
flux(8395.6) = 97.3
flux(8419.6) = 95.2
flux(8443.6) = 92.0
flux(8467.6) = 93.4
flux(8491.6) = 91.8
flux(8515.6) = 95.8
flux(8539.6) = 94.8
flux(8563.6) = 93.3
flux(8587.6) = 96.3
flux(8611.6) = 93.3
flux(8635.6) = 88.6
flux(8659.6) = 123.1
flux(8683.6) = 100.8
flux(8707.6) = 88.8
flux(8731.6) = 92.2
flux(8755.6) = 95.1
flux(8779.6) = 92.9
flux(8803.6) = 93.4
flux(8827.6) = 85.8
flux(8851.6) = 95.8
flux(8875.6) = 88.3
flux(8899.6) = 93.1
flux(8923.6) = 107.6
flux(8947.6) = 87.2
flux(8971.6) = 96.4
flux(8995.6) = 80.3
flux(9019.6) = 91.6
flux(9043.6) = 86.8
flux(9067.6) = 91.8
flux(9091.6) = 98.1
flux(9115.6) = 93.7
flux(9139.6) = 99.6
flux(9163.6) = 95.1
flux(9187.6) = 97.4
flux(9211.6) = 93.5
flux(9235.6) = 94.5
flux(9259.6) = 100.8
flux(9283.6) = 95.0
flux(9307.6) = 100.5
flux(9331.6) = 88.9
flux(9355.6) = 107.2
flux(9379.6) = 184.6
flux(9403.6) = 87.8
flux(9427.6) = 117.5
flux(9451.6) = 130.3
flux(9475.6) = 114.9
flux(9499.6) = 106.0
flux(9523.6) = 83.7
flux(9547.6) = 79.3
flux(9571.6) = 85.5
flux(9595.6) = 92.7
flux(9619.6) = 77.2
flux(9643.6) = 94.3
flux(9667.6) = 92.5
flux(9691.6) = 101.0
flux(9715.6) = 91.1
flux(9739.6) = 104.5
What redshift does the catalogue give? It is 0.23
